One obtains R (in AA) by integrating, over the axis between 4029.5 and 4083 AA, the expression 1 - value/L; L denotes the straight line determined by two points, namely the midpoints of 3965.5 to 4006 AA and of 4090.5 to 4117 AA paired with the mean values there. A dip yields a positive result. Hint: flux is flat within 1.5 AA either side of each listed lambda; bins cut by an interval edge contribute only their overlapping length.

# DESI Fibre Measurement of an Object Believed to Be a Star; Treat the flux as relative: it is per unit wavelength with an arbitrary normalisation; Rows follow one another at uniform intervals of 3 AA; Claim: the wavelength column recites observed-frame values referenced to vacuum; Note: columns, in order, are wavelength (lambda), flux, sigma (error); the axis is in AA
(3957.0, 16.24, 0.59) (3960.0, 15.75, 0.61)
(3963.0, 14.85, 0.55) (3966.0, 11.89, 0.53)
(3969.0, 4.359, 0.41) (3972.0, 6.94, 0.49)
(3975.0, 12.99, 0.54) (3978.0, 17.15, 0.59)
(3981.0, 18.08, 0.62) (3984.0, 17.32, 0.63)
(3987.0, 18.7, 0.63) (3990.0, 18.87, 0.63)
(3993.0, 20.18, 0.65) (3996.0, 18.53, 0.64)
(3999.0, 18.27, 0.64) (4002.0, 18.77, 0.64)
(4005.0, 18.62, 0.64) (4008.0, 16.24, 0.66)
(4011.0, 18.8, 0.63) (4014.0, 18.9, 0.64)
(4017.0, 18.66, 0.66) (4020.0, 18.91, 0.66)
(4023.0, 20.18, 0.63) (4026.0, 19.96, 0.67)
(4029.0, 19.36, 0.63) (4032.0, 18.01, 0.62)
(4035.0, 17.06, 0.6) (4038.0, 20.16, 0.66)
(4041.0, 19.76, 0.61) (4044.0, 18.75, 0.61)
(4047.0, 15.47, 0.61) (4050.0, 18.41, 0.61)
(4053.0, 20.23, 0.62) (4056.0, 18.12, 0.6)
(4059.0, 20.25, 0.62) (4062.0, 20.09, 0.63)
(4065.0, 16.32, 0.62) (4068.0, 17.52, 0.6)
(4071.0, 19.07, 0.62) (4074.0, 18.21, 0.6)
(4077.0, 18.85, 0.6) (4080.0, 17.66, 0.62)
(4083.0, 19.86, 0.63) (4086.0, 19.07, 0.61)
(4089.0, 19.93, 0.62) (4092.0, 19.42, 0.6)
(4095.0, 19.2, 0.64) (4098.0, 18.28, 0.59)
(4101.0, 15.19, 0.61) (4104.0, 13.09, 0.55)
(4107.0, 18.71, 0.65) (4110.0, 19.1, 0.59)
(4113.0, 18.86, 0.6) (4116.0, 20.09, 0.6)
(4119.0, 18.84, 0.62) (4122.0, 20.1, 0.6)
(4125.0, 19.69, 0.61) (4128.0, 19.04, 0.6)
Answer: -4.5 AA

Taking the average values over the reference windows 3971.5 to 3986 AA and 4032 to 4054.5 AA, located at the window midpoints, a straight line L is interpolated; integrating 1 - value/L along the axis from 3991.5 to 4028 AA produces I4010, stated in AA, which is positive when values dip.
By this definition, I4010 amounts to -4.53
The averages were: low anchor 15.2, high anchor 18.5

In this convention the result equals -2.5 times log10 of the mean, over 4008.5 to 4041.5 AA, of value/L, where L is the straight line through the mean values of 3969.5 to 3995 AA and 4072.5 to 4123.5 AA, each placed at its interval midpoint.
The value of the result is -0.129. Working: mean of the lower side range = 15.9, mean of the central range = 19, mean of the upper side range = 18.5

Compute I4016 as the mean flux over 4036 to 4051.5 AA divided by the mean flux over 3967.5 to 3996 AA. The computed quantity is 1.2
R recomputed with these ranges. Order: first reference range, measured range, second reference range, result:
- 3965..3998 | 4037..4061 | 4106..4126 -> -2.32 AA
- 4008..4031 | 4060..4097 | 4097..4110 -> -3.20 AA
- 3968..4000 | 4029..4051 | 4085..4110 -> -1.98 AA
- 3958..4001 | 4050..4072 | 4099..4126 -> -2.20 AA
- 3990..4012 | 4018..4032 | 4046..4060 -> -0.66 AA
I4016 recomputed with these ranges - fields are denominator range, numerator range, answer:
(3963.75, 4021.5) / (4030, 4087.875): 1.13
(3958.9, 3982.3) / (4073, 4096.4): 1.50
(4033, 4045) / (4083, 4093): 1.03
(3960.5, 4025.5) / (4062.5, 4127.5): 1.11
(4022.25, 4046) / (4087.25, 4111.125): 0.94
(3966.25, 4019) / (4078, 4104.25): 1.11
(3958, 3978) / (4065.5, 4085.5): 1.58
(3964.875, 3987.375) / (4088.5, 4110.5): 1.34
